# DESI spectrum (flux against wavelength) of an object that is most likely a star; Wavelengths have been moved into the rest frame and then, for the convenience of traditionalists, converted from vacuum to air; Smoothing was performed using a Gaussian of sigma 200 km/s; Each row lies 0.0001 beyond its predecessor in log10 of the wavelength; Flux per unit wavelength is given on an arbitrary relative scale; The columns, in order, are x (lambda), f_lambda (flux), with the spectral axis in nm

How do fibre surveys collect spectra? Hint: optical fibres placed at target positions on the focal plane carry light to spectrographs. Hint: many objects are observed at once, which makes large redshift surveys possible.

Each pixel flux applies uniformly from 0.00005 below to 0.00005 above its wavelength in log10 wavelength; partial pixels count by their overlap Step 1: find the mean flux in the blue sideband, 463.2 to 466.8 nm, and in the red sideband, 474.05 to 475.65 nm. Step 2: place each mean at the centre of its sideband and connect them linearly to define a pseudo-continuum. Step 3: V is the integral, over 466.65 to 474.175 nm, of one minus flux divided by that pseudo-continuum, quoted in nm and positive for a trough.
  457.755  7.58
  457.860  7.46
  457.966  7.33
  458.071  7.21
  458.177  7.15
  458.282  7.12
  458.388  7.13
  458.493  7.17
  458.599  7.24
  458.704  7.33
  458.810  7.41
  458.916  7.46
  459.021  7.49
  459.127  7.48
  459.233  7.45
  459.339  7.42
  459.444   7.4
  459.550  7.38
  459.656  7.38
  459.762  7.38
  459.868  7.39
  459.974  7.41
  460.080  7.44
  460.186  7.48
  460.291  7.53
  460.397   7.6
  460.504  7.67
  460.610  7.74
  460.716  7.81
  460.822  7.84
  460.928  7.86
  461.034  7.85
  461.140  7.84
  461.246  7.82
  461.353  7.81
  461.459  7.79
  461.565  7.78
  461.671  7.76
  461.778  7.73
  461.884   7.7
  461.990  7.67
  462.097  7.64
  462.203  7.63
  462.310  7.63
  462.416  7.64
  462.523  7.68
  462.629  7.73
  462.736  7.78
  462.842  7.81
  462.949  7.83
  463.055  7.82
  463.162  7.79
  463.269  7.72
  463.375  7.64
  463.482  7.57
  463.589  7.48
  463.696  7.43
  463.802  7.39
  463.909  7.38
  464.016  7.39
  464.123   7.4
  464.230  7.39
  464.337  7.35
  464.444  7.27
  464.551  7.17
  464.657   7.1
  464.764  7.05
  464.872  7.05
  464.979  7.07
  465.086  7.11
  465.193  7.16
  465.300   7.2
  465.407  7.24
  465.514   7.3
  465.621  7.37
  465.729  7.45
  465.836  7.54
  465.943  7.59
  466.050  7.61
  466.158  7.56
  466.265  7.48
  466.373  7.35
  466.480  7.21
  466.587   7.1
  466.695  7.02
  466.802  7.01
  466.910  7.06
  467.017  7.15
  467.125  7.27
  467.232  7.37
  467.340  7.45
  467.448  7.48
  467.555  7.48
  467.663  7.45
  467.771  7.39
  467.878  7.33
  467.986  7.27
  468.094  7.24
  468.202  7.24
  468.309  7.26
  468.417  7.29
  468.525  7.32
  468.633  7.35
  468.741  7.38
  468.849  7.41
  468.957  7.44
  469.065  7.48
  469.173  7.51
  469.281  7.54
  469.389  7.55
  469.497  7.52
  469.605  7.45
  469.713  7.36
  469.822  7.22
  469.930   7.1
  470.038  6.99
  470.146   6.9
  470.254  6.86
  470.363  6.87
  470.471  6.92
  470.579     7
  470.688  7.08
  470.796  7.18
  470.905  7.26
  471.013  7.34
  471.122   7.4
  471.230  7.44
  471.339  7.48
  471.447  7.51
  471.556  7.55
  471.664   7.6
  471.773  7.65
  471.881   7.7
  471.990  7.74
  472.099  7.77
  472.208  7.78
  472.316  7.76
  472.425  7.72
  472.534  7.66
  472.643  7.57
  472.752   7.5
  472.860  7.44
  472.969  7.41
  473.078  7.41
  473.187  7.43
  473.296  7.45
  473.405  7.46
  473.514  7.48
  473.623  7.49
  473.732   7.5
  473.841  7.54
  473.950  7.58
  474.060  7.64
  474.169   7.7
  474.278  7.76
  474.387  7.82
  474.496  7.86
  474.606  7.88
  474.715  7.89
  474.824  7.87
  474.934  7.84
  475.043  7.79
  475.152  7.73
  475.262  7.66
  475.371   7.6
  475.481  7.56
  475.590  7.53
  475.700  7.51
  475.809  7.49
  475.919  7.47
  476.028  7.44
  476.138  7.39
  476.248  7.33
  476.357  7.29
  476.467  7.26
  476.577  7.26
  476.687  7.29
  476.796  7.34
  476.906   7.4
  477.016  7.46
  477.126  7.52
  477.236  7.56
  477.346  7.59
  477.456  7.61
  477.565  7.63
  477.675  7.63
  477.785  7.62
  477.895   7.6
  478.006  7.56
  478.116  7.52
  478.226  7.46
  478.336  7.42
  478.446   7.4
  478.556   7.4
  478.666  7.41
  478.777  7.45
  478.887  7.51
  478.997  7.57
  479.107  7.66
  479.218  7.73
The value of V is 0.17 nm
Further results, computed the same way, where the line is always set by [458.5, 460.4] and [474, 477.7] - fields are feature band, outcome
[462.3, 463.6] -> -0.046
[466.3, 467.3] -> 0.041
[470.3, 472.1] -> 0.039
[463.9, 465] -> 0.034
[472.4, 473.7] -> 0.009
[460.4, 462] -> -0.074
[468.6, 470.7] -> 0.075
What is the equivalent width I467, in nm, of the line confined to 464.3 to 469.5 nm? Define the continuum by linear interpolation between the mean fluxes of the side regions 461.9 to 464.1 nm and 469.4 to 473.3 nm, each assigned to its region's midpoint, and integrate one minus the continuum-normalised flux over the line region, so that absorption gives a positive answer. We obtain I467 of 0.14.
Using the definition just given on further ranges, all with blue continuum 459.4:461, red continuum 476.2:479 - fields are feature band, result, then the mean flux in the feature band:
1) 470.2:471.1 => 0.05 nm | 7.07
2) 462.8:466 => 0.06 nm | 7.4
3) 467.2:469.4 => 0.04 nm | 7.39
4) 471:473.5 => -0.02 nm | 7.56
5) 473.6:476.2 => -0.06 nm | 7.65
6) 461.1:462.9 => -0.04 nm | 7.73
